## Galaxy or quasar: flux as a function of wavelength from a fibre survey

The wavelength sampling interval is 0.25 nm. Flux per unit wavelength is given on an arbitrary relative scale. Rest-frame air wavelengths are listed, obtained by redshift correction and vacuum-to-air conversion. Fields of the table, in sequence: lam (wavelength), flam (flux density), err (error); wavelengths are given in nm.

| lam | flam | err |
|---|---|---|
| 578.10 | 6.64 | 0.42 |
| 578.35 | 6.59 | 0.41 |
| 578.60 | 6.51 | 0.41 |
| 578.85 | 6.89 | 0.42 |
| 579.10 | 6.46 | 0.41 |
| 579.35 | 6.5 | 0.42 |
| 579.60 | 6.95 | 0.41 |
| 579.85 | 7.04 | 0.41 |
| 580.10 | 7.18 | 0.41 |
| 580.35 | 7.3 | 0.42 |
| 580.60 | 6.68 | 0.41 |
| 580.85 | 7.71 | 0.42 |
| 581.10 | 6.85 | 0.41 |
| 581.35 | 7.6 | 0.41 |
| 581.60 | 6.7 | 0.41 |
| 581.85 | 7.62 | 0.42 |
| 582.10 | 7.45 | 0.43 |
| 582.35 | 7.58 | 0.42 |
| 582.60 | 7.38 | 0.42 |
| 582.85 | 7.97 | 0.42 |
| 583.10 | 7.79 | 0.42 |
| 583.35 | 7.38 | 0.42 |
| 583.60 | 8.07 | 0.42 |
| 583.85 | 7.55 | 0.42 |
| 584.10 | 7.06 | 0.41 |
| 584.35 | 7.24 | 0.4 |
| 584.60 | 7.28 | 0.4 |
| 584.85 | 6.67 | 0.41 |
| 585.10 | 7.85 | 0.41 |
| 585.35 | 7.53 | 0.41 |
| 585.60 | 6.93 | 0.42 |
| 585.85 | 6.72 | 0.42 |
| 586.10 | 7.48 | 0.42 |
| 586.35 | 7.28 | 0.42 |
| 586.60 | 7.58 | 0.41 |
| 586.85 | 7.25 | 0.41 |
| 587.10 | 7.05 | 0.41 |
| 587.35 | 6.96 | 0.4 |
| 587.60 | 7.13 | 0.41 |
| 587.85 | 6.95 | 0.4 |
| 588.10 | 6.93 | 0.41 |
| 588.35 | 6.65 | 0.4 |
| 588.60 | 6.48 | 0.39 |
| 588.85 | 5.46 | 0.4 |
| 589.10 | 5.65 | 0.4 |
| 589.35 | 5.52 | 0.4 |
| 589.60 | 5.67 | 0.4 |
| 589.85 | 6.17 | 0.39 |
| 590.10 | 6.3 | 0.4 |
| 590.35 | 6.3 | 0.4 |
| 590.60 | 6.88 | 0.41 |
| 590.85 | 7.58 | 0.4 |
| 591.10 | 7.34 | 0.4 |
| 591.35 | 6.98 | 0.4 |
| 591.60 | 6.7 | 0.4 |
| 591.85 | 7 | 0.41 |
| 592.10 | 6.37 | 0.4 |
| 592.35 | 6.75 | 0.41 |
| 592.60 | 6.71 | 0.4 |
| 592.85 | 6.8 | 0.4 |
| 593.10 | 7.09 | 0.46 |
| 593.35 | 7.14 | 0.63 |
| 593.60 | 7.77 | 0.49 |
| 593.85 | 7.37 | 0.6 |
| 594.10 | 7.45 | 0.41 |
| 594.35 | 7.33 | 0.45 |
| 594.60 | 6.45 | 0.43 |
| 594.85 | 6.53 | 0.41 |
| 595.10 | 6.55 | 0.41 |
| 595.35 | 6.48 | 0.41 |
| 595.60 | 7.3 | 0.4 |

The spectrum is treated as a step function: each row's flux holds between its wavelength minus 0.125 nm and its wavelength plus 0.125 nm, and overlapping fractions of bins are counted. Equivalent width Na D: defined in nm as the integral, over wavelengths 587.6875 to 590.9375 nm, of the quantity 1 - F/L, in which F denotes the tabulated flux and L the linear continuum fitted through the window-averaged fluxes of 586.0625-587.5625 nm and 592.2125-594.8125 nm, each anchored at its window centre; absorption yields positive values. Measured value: 0.38 nm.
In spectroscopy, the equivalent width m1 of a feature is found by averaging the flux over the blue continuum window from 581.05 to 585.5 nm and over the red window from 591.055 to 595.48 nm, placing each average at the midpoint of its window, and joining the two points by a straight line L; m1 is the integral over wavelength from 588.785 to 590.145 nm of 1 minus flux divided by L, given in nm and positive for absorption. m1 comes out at 0.26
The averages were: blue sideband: 7.43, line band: 5.78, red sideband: 6.93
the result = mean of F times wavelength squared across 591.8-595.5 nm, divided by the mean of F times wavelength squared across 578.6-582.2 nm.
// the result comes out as 1.03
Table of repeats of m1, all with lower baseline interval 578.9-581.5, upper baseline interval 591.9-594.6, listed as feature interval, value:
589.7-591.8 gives 0.08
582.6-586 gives -0.17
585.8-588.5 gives -0.02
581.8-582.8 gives -0.07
